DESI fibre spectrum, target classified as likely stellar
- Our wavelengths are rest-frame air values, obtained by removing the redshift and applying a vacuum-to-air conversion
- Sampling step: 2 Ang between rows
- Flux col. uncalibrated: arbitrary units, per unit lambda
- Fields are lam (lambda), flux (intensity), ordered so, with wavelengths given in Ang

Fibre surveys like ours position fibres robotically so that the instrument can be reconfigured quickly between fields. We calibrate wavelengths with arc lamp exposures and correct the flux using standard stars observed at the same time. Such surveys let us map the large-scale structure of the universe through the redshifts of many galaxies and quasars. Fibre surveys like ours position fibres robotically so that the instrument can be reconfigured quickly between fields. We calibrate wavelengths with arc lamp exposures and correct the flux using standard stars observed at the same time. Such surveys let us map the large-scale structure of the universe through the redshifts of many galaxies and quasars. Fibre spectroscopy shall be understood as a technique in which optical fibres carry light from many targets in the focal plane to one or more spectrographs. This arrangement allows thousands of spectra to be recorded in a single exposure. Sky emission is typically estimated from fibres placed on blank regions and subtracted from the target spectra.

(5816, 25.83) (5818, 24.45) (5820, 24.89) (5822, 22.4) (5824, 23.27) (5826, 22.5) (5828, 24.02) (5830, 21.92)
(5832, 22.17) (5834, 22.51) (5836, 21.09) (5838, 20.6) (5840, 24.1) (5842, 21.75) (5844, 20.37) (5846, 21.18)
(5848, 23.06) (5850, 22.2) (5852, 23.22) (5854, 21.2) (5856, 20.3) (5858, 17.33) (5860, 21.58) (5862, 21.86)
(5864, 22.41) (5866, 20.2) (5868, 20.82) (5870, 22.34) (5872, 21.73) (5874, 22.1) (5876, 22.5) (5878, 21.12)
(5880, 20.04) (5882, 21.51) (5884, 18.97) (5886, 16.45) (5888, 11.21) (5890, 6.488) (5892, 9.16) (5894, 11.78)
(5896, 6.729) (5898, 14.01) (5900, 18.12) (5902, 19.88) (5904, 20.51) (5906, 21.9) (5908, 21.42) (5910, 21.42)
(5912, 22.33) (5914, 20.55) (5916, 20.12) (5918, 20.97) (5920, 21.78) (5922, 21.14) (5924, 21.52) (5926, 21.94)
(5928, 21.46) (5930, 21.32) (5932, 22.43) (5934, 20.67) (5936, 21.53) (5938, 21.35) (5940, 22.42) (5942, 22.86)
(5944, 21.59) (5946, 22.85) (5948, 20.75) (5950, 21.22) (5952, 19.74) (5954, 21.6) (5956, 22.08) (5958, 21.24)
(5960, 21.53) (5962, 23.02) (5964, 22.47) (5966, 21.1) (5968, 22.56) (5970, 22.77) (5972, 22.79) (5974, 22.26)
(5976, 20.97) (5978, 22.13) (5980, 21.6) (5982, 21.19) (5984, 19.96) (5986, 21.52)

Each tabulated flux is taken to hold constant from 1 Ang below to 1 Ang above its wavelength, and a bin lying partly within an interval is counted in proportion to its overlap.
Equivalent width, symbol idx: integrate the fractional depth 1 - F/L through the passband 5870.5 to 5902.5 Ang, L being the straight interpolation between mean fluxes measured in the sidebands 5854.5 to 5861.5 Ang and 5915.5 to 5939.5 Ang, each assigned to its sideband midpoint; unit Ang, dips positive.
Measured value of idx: 6.4 Ang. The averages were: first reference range 20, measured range 16.4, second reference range 21.4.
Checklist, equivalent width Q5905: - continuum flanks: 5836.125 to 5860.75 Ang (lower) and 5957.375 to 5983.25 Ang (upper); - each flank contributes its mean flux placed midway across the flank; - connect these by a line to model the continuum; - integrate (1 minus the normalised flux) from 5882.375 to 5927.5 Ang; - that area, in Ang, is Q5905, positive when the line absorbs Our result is 8.16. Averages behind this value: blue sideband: 21.4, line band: 17.7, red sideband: 22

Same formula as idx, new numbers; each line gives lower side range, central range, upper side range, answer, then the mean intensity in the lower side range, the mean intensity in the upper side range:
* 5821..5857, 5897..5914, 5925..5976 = 1.5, 22.1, 21.8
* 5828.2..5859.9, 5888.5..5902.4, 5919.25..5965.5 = 6.2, 21.6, 21.7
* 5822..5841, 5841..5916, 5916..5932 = 9.4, 22.5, 21.4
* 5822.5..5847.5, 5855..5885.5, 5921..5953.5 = 1.4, 22.1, 21.6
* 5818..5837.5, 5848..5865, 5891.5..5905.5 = -1.6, 22.8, 14.8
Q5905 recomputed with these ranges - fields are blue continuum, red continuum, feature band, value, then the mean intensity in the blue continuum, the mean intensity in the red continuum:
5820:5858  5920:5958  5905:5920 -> 0.3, 22.1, 21.6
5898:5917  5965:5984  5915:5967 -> -1.2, 20.3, 21.8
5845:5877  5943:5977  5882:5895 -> 5.1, 21.5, 21.8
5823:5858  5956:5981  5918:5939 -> 0.5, 21.9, 22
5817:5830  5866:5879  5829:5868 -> 1.8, 23.5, 21.6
